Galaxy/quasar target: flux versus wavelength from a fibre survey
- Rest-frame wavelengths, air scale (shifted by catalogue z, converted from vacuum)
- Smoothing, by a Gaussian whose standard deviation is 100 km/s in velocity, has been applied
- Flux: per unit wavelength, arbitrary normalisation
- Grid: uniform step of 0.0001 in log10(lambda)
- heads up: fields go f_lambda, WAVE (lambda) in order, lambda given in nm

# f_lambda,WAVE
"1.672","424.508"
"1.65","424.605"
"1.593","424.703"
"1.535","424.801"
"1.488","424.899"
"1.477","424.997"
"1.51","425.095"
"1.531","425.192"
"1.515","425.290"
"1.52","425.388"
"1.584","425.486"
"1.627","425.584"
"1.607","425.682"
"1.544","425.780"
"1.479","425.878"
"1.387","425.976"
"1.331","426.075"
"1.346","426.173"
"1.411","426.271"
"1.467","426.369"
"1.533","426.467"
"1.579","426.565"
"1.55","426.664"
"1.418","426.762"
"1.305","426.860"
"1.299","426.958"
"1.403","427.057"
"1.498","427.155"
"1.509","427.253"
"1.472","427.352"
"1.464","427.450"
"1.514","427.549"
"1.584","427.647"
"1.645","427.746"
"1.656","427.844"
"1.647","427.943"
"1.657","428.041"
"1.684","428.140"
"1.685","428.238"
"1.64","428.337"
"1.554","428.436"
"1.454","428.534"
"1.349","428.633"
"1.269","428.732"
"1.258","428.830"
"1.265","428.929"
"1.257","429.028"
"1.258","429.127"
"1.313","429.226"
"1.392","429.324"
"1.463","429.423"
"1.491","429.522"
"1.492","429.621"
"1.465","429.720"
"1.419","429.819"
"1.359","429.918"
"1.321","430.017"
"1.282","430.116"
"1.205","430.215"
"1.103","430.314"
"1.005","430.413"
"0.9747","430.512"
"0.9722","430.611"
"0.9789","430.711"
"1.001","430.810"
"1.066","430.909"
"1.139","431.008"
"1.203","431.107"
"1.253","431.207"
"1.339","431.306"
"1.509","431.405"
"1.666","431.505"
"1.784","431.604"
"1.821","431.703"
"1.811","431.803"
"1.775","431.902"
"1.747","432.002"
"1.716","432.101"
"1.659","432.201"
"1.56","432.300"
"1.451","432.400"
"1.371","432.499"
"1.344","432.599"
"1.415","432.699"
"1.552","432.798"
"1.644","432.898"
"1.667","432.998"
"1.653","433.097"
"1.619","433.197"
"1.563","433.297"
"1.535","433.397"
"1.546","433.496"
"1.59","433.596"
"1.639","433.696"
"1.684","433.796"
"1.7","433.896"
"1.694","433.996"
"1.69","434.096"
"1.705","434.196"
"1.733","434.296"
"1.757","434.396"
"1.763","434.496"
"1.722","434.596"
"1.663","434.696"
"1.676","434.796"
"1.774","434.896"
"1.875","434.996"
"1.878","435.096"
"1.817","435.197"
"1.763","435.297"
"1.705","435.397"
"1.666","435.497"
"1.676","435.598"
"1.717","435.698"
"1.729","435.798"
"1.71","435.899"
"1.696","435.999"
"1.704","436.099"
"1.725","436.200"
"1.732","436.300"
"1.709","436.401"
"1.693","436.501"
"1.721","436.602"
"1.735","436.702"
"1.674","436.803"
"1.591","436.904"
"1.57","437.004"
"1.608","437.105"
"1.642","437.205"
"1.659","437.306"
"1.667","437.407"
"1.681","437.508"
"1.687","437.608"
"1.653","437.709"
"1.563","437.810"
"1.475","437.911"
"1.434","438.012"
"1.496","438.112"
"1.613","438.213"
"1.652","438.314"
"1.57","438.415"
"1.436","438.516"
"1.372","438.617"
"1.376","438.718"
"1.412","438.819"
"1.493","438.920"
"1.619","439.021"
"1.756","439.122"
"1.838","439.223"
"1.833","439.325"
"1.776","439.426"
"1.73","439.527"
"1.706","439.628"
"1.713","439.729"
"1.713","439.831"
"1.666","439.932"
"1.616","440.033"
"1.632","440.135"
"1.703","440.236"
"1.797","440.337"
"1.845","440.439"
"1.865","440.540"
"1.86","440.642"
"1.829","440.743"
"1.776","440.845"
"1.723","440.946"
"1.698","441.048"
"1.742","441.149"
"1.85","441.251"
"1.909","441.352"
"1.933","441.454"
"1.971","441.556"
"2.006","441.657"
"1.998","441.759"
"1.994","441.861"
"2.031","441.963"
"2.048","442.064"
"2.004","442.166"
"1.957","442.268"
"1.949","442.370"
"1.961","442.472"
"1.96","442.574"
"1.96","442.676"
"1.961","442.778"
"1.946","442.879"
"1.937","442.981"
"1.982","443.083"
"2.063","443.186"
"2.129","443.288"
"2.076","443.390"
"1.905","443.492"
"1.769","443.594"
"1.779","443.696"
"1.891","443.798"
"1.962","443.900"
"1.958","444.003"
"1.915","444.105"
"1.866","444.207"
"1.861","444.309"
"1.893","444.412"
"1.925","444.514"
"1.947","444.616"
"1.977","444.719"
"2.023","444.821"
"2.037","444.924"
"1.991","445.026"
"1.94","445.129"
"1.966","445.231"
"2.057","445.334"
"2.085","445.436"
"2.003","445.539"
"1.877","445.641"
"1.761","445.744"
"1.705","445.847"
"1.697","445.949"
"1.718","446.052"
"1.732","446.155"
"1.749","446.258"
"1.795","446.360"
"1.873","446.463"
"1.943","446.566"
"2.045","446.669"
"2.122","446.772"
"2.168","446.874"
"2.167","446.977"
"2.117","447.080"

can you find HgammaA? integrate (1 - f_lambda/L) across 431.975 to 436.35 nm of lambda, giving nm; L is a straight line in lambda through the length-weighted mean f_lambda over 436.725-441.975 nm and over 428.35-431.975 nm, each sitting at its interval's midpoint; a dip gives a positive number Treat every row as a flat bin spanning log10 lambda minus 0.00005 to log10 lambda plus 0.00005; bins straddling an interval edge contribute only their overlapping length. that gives -0.48 nm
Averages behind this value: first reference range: 1.35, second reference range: 1.7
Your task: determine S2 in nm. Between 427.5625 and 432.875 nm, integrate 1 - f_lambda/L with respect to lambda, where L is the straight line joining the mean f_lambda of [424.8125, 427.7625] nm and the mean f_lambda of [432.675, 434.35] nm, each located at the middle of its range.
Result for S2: 0.48 nm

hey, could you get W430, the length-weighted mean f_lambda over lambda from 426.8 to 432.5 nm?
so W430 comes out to 1.42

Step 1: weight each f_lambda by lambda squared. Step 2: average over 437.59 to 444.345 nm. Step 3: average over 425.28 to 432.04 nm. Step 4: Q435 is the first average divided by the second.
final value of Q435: 1.33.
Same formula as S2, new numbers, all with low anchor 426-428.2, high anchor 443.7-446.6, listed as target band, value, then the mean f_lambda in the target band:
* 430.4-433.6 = 0.30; 1.46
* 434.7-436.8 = -0.05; 1.73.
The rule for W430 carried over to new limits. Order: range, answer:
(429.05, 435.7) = 1.52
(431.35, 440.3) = 1.65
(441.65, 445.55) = 1.97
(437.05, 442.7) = 1.74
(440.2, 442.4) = 1.89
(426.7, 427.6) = 1.43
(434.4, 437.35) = 1.71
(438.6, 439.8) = 1.64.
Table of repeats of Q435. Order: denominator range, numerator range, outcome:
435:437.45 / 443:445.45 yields 1.19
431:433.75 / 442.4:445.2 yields 1.31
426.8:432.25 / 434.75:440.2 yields 1.21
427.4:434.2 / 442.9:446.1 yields 1.40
